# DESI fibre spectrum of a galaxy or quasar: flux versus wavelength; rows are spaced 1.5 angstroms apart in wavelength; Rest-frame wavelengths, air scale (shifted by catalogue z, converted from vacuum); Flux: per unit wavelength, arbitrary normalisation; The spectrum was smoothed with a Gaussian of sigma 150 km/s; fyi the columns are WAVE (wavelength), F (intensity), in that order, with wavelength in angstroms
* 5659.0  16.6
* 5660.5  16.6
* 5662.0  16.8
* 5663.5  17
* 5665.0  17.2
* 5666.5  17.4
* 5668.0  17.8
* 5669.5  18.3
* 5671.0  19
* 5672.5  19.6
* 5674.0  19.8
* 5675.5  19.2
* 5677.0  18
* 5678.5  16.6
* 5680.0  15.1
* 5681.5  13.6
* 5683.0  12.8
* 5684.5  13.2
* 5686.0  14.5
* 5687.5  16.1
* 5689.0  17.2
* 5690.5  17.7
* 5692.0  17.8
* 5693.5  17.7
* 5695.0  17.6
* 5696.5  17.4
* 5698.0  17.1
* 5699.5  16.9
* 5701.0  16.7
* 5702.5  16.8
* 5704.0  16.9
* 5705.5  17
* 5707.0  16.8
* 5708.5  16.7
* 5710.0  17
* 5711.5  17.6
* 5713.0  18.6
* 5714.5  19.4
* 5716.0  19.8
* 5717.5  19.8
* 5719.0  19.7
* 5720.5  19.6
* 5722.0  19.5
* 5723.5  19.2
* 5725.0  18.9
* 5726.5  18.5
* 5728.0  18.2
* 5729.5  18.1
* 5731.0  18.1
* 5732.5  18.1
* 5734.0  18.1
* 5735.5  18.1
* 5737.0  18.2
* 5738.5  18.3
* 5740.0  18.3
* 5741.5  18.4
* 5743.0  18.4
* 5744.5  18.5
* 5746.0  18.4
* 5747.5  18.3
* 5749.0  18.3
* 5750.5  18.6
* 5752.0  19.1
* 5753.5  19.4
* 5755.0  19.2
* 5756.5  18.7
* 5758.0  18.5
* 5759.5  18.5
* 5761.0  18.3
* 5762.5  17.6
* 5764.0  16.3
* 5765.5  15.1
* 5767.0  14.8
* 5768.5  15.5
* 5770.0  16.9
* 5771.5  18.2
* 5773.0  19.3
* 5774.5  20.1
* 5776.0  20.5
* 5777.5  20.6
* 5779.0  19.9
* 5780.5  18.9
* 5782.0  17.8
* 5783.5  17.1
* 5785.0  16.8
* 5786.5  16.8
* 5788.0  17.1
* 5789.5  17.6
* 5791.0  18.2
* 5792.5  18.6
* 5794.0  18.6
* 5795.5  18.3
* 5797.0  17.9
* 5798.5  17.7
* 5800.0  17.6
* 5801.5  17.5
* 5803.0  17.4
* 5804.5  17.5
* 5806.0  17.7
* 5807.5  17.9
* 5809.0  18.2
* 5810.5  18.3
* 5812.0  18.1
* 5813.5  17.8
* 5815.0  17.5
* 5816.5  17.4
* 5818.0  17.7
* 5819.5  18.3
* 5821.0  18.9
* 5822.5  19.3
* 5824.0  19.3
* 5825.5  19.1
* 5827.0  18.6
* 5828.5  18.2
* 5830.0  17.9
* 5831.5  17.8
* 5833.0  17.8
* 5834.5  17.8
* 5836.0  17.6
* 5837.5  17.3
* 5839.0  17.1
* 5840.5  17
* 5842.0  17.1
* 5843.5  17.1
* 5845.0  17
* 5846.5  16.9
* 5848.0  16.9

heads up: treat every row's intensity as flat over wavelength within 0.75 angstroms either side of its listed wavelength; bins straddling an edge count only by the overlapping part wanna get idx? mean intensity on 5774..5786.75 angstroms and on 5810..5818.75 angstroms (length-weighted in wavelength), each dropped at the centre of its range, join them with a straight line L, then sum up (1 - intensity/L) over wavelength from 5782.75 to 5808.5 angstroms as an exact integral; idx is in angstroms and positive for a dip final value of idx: 0.9 angstroms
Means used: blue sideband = 18.8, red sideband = 17.8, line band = 17.7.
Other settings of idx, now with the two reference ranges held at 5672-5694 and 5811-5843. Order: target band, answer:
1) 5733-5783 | -2.8 angstroms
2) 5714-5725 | -1.7 angstroms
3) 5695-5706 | -0.2 angstroms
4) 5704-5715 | -0.4 angstroms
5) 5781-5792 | 0.1 angstroms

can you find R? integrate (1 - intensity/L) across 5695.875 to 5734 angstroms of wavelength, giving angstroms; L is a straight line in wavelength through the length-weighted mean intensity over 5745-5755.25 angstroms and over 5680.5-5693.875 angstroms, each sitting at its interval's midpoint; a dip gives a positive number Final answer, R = -2.6 angstroms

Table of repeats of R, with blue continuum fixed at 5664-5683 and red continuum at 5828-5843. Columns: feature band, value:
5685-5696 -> 0.36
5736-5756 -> -1.24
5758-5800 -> -0.94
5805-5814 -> -0.24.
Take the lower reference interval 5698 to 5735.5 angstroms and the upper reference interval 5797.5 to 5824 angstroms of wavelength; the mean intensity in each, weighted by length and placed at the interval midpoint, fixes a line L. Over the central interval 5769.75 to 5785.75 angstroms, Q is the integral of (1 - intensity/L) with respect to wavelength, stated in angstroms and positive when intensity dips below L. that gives -0.7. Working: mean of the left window 18.1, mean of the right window 18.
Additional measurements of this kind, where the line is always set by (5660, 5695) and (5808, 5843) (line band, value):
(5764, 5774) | 0.5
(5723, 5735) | -0.7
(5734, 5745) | -0.6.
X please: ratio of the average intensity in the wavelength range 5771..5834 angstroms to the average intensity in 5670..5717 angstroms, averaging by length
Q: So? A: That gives 1.06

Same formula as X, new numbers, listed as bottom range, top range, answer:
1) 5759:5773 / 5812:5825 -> 1.08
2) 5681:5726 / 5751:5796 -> 1.04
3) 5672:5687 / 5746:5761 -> 1.16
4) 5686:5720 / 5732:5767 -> 1.03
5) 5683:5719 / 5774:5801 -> 1.07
